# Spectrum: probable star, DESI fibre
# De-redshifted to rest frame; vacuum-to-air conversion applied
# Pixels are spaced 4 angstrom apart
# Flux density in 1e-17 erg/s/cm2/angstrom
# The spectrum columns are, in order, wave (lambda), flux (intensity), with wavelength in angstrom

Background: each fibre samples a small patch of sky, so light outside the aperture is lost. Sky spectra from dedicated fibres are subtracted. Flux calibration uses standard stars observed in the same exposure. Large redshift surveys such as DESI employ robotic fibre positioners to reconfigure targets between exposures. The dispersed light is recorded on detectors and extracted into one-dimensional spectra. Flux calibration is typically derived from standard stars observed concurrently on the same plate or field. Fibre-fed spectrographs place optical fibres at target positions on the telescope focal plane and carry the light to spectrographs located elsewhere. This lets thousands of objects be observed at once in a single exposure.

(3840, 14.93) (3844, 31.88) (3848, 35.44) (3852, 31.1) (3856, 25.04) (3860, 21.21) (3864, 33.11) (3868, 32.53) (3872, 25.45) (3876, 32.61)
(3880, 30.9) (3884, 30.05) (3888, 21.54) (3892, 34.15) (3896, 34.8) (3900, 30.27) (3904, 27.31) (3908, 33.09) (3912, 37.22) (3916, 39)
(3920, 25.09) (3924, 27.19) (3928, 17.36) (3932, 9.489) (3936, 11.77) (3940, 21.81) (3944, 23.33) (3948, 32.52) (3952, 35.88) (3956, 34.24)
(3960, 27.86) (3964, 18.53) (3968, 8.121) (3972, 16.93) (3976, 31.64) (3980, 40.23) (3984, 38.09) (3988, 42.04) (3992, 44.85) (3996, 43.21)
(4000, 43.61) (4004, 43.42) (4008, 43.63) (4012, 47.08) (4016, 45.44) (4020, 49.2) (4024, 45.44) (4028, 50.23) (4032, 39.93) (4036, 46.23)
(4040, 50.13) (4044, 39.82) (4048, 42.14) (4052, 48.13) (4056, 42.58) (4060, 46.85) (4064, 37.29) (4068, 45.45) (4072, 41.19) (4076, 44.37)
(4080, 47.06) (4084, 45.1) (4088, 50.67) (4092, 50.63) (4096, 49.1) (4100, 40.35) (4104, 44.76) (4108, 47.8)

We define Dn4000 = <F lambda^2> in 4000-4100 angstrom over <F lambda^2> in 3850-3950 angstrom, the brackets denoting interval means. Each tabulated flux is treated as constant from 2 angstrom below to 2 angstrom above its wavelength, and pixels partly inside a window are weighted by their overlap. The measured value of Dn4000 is 1.78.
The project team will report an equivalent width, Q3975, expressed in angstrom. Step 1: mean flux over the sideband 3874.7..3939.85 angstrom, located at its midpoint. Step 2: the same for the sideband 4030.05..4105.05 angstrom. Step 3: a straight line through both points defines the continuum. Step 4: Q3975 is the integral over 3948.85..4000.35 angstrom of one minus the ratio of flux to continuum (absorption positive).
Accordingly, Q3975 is 3.8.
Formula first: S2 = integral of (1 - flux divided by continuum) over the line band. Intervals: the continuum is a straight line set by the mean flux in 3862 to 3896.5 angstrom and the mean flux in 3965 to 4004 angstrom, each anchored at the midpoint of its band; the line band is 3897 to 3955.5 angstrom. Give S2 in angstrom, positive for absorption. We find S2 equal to 9.55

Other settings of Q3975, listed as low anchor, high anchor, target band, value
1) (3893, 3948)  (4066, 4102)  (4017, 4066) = -4.92 angstrom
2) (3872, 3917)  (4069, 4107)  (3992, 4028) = -4.73 angstrom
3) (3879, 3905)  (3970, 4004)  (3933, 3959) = 6.50 angstrom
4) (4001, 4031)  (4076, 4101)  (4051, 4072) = 1.43 angstrom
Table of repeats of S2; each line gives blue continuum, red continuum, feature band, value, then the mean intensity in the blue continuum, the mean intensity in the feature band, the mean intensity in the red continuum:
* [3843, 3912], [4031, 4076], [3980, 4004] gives -2.0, 30.2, 42.3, 43.7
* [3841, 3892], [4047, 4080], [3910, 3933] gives 4.5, 29.2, 26.6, 43.8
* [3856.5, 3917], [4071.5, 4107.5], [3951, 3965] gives 2.6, 30.6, 29.4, 46.2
